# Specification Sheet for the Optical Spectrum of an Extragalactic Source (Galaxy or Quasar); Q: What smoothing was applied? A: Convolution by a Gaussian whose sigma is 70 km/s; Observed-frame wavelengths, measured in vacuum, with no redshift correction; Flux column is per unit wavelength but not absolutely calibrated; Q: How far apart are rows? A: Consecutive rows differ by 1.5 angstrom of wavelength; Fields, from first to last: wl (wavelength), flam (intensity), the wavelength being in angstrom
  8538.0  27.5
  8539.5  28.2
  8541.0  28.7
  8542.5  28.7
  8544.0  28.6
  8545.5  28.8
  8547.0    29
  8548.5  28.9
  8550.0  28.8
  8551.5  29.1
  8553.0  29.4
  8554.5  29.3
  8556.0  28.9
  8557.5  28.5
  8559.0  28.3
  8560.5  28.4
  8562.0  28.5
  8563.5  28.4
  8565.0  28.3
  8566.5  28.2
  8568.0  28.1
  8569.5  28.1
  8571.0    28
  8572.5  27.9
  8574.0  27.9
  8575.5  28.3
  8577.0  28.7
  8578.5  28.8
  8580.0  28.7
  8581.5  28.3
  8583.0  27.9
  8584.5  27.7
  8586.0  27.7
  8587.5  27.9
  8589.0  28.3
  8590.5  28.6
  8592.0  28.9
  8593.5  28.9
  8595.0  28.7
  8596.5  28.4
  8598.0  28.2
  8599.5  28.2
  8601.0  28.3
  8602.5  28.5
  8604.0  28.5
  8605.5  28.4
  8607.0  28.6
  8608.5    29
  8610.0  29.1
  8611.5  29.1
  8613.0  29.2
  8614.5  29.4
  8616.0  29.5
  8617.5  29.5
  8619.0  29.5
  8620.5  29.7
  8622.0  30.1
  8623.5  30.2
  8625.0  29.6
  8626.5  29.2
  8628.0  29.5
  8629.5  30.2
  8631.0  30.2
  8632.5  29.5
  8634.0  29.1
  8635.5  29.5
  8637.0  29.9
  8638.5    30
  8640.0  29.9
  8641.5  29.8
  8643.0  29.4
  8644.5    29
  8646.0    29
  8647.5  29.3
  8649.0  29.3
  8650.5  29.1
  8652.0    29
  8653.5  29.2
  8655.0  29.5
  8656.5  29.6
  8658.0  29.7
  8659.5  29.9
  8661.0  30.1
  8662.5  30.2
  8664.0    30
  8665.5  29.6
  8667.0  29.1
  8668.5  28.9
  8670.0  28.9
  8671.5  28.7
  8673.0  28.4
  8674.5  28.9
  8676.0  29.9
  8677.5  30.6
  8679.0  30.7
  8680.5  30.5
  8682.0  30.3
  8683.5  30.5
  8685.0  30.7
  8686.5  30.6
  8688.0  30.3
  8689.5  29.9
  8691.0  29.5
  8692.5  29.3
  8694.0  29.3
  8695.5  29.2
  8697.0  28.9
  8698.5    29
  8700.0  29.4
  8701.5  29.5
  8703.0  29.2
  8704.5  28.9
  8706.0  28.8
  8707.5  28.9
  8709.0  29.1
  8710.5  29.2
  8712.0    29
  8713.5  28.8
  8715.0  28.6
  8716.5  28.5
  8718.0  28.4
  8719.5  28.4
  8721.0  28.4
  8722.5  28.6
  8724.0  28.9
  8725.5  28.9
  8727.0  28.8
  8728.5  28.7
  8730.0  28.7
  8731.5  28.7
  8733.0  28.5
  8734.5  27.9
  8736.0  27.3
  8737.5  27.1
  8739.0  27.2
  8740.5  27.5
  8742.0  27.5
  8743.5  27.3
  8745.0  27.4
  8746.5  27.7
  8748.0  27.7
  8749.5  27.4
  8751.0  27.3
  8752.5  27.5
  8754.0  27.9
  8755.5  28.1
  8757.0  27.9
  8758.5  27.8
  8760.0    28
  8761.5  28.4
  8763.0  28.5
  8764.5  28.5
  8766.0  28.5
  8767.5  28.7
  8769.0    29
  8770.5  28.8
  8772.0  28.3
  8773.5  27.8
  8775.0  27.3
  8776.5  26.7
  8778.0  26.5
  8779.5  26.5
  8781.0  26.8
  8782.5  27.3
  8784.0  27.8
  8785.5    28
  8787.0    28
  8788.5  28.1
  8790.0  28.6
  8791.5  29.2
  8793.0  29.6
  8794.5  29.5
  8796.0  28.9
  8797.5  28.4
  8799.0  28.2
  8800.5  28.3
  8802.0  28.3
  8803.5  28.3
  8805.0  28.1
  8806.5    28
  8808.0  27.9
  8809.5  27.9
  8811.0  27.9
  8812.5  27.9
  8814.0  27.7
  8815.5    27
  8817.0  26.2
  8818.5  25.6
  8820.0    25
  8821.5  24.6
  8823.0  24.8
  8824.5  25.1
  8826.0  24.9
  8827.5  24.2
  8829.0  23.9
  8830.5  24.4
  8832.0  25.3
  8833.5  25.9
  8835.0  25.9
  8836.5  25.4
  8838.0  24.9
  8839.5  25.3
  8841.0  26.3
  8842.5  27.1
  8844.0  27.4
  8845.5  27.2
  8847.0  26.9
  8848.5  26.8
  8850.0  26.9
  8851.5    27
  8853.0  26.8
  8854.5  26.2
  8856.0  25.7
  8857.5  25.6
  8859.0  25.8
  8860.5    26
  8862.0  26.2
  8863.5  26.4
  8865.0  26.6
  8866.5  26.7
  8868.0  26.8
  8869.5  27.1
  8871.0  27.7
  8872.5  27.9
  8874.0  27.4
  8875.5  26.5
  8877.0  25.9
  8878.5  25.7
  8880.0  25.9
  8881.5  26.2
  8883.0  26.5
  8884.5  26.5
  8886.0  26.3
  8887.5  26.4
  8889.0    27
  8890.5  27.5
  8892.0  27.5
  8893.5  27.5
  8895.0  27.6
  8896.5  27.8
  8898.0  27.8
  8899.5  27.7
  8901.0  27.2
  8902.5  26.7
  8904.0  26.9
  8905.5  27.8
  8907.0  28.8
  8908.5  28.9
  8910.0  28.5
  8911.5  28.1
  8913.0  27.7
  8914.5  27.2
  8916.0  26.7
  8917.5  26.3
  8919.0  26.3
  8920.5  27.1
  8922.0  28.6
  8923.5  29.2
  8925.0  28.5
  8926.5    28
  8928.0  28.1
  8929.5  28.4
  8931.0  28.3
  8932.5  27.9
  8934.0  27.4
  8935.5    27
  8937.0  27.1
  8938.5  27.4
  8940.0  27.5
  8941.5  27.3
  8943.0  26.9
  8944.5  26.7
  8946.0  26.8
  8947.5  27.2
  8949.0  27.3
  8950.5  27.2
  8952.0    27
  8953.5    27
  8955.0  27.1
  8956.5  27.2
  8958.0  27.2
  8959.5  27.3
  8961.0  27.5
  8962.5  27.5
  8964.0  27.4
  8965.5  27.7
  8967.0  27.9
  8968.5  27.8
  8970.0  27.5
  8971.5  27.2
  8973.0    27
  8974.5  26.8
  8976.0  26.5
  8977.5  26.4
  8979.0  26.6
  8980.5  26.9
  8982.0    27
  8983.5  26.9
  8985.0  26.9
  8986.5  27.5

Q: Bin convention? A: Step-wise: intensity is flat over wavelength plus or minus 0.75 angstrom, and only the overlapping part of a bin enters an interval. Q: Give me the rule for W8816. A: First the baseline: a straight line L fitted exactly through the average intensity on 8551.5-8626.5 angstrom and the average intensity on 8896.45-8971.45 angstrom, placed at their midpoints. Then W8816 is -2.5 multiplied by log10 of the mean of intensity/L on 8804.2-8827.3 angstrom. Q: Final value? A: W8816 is 0.06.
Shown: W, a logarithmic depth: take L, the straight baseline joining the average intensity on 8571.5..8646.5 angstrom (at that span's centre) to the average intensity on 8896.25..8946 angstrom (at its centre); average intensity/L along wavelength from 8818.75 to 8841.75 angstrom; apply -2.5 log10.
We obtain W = 0.12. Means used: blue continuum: 29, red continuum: 27.6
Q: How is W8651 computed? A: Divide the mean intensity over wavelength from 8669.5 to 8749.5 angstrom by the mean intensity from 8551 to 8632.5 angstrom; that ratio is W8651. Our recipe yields 1.0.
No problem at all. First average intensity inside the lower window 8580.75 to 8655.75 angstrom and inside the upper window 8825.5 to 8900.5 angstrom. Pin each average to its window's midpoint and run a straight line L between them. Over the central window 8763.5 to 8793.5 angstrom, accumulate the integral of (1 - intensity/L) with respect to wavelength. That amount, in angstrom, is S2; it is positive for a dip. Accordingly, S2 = -0.7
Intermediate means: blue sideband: 29.1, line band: 28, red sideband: 26.4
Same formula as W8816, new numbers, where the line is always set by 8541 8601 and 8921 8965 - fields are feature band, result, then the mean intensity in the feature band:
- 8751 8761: 0.006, 27.8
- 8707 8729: -0.025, 28.7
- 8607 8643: -0.046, 29.6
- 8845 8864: 0.053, 26.4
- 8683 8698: -0.061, 29.8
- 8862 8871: 0.038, 26.8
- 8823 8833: 0.130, 24.7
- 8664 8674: -0.030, 29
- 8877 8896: 0.038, 26.7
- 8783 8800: -0.025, 28.5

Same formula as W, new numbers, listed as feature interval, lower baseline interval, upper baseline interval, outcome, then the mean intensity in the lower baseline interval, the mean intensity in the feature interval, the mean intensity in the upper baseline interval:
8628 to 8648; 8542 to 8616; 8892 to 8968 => -0.046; 28.5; 29.6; 27.5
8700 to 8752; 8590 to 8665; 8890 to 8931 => 0.016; 29.3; 28.3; 27.7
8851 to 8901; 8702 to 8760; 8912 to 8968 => 0.037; 28.2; 26.7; 27.4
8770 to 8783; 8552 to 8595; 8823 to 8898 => -0.015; 28.4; 27.3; 26.3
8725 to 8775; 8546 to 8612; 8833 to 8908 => -0.022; 28.5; 28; 26.7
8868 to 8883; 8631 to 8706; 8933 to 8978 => 0.046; 29.6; 26.7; 27.2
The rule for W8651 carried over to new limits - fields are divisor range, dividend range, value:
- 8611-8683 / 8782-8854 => 0.91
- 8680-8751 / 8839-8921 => 0.94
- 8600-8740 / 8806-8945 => 0.92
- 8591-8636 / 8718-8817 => 0.96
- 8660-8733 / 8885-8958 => 0.94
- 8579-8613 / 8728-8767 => 0.98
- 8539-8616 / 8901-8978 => 0.96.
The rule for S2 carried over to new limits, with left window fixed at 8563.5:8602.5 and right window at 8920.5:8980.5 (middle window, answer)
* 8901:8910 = -0.1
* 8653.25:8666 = -0.8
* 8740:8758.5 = 0.2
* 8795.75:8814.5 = -0.2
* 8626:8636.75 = -0.6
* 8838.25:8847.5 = 0.4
